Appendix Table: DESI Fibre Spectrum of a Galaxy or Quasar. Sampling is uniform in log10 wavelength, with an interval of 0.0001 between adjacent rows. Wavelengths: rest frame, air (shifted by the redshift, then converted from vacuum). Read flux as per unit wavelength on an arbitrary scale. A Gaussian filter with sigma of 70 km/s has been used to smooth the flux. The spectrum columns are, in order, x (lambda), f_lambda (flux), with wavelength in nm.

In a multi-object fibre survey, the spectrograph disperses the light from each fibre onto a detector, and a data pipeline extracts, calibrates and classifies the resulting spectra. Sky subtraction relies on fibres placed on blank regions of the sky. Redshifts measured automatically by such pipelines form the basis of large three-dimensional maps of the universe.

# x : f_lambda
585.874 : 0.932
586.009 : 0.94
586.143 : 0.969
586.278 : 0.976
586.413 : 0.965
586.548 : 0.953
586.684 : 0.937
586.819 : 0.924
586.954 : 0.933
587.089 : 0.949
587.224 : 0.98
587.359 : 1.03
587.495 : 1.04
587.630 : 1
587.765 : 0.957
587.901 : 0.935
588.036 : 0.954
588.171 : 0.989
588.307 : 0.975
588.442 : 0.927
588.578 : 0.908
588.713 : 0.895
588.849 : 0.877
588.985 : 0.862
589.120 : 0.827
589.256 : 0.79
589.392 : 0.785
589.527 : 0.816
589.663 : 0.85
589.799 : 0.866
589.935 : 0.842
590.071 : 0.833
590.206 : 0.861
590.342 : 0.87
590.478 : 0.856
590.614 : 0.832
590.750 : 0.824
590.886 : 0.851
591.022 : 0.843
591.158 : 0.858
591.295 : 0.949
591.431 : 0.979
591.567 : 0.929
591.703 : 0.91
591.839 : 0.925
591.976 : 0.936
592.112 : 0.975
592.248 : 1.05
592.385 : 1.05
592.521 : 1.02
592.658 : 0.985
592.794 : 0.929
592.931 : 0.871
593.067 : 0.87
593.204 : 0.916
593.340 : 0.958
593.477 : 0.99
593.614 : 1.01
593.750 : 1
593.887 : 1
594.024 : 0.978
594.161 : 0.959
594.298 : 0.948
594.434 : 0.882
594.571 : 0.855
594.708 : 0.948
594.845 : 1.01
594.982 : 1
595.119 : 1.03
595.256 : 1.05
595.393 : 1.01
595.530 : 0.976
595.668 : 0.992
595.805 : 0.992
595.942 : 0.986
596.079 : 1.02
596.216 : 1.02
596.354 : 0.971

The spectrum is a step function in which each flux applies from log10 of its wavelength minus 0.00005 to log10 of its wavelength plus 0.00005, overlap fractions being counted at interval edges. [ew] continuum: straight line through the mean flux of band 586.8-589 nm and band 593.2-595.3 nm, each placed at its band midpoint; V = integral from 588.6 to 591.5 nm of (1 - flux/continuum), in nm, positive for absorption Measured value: 0.31 nm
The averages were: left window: 0.952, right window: 0.972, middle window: 0.856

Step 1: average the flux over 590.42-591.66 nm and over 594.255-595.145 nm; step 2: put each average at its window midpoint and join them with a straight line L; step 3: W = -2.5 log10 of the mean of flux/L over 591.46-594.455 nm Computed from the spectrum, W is -0.05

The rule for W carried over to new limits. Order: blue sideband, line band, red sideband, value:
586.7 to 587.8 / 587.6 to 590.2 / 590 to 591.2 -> 0.03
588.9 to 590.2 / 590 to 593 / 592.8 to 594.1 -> -0.03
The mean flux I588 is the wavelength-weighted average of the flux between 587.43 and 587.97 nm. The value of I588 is 0.983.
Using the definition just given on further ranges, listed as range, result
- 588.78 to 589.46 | 0.828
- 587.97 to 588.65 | 0.951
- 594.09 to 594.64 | 0.912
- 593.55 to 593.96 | 1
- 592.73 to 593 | 0.9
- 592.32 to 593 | 0.971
